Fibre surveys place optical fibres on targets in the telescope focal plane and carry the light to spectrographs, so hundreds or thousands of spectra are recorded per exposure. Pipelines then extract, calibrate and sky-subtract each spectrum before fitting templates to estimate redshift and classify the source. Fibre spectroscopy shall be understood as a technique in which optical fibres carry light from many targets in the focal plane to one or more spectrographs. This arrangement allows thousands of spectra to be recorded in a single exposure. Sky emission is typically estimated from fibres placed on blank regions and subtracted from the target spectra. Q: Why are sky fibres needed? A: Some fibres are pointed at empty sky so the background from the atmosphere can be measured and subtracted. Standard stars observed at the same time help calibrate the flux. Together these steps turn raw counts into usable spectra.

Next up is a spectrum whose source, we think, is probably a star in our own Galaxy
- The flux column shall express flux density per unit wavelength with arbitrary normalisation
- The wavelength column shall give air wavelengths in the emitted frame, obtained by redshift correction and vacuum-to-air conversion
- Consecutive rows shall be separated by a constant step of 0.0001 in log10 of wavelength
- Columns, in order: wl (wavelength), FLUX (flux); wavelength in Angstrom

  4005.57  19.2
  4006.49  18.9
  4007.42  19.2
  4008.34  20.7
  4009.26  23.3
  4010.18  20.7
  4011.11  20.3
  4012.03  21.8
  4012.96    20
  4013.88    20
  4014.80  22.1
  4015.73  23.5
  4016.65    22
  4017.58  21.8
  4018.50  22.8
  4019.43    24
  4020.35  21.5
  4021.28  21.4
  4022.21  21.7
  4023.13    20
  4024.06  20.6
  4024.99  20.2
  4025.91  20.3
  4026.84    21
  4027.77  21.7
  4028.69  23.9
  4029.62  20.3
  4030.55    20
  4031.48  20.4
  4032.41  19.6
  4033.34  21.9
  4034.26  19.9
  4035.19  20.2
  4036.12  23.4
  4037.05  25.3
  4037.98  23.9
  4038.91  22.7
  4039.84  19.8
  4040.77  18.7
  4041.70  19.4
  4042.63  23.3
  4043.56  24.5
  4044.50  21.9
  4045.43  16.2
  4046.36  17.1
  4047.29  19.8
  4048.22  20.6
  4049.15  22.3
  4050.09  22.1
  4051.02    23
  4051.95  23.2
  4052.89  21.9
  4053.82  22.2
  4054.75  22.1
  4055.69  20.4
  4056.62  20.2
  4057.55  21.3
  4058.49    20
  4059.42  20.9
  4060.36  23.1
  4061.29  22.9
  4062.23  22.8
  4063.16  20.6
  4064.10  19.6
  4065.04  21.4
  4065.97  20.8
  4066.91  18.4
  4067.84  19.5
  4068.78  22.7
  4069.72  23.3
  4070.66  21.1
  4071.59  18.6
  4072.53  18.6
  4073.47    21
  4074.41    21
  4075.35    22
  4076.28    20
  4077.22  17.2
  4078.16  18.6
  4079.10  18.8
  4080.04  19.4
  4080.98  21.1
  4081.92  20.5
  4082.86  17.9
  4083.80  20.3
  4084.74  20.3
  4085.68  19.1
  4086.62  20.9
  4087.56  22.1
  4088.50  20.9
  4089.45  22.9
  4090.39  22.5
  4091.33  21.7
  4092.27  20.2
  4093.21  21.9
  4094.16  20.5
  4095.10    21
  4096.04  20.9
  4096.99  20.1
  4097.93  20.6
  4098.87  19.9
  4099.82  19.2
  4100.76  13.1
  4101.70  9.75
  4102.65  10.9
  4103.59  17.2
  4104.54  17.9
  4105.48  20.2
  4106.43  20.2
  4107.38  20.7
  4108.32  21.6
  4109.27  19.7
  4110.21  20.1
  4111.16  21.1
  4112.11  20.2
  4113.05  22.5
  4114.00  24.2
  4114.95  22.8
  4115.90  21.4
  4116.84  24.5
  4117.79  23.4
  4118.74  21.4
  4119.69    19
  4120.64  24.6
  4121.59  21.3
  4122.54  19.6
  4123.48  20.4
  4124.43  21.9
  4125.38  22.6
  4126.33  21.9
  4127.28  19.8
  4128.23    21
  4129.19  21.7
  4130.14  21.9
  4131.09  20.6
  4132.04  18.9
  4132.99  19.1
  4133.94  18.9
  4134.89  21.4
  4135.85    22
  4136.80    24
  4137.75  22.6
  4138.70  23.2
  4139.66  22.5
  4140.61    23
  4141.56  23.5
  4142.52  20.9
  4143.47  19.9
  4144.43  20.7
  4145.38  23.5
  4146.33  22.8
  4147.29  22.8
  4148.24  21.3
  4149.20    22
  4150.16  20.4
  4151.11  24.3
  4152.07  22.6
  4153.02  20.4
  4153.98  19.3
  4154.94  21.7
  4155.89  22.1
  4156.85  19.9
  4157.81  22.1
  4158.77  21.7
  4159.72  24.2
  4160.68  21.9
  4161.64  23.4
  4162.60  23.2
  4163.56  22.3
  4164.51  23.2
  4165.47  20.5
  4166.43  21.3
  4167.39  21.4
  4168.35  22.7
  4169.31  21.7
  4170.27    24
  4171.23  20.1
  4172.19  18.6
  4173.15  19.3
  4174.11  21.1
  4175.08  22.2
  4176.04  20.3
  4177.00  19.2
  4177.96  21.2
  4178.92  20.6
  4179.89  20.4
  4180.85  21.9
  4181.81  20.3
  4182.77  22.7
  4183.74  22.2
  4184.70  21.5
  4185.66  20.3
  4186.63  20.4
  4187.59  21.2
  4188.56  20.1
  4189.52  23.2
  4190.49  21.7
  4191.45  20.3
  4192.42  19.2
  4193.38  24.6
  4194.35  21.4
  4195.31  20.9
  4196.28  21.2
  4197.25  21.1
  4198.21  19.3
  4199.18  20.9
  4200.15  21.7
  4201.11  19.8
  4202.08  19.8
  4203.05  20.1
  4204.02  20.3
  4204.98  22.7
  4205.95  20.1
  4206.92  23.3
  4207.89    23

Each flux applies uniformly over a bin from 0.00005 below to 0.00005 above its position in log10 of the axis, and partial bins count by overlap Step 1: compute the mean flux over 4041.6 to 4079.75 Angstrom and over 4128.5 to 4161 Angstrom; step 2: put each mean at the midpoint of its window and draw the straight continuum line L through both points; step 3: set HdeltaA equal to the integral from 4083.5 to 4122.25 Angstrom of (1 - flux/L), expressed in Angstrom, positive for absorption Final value 1.8 Angstrom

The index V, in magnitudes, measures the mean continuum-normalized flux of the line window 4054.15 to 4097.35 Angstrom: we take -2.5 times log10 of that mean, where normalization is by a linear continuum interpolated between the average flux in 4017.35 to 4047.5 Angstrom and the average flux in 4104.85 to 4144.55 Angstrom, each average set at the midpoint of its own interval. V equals 0.03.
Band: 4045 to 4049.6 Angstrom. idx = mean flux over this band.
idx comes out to 19.2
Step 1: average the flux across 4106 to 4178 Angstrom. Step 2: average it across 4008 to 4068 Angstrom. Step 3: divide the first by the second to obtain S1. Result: 1.0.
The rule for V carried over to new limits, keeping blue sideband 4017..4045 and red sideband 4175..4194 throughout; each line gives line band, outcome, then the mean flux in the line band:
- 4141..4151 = -0.03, 21.9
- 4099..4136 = 0.06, 20.2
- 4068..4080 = 0.06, 20.2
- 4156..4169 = -0.05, 22.1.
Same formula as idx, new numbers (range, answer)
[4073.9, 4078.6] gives 19.8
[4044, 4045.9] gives 19.1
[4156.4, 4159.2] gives 21.2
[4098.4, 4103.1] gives 14.6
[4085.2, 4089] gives 20.7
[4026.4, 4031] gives 21.4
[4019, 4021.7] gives 22.3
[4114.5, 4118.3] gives 23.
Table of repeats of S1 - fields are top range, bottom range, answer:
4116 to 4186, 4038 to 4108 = 1.06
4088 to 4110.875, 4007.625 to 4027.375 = 0.90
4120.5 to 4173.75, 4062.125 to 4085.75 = 1.07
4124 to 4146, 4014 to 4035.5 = 1.01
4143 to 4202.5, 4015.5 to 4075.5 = 1.01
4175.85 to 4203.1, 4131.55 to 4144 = 0.97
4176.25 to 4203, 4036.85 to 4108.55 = 1.03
